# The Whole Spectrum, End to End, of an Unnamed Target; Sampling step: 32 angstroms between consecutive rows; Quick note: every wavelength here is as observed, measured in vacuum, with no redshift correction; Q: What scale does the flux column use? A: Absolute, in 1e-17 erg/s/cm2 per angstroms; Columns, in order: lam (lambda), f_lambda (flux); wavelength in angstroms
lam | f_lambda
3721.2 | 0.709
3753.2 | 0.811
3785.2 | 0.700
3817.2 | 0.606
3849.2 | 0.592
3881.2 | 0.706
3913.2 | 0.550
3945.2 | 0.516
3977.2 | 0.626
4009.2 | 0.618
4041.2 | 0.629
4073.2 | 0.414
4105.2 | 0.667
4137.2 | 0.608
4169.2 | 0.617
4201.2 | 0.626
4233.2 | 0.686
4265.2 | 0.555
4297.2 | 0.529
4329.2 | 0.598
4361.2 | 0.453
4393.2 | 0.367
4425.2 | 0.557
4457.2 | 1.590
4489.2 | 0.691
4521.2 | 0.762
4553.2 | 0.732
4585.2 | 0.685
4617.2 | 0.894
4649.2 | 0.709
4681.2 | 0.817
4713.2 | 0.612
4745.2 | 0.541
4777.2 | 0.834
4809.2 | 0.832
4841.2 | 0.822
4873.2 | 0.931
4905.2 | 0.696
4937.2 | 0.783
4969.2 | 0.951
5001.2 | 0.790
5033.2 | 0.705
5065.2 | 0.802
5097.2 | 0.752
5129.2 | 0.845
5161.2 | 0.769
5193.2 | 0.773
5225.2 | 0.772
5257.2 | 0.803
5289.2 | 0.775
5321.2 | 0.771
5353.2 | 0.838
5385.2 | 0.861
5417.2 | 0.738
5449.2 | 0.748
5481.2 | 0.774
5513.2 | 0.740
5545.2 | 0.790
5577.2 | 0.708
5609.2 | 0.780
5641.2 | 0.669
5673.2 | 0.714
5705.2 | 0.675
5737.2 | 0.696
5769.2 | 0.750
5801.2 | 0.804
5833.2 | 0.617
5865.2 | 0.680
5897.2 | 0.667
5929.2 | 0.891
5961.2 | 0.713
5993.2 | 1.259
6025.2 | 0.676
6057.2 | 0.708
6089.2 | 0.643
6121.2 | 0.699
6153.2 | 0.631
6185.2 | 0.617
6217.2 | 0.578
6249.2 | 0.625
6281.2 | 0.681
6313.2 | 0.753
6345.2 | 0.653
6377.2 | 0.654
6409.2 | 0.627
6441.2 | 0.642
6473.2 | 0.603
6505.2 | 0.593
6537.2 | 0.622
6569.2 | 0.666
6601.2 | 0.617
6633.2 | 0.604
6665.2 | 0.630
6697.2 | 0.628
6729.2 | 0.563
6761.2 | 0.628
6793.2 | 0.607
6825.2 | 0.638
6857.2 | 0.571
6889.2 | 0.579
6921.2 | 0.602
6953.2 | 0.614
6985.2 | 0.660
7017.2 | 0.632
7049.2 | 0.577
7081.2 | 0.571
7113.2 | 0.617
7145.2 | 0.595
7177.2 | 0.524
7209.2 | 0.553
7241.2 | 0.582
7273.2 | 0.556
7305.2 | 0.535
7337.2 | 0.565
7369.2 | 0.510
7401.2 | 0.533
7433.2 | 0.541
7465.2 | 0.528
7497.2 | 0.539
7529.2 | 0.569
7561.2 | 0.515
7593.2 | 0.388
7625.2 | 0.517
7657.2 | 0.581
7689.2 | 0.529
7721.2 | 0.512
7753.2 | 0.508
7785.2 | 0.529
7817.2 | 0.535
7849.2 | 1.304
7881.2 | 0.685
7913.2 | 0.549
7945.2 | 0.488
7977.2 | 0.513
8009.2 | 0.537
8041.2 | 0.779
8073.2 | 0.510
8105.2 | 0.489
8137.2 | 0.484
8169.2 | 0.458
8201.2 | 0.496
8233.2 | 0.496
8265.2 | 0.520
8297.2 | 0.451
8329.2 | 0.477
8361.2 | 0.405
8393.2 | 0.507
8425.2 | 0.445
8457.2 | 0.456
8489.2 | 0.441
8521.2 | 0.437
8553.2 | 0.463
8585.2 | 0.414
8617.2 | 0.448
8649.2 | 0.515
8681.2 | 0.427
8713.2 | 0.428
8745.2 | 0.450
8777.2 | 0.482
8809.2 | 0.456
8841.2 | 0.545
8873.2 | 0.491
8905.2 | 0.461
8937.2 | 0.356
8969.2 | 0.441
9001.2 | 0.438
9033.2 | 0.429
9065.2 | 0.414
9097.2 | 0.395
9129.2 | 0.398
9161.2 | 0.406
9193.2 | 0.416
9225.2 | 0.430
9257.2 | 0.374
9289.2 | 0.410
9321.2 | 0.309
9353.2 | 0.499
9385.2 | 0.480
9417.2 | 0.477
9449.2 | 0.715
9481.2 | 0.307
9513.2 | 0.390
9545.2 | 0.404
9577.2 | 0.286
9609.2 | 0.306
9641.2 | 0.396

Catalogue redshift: 0.196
